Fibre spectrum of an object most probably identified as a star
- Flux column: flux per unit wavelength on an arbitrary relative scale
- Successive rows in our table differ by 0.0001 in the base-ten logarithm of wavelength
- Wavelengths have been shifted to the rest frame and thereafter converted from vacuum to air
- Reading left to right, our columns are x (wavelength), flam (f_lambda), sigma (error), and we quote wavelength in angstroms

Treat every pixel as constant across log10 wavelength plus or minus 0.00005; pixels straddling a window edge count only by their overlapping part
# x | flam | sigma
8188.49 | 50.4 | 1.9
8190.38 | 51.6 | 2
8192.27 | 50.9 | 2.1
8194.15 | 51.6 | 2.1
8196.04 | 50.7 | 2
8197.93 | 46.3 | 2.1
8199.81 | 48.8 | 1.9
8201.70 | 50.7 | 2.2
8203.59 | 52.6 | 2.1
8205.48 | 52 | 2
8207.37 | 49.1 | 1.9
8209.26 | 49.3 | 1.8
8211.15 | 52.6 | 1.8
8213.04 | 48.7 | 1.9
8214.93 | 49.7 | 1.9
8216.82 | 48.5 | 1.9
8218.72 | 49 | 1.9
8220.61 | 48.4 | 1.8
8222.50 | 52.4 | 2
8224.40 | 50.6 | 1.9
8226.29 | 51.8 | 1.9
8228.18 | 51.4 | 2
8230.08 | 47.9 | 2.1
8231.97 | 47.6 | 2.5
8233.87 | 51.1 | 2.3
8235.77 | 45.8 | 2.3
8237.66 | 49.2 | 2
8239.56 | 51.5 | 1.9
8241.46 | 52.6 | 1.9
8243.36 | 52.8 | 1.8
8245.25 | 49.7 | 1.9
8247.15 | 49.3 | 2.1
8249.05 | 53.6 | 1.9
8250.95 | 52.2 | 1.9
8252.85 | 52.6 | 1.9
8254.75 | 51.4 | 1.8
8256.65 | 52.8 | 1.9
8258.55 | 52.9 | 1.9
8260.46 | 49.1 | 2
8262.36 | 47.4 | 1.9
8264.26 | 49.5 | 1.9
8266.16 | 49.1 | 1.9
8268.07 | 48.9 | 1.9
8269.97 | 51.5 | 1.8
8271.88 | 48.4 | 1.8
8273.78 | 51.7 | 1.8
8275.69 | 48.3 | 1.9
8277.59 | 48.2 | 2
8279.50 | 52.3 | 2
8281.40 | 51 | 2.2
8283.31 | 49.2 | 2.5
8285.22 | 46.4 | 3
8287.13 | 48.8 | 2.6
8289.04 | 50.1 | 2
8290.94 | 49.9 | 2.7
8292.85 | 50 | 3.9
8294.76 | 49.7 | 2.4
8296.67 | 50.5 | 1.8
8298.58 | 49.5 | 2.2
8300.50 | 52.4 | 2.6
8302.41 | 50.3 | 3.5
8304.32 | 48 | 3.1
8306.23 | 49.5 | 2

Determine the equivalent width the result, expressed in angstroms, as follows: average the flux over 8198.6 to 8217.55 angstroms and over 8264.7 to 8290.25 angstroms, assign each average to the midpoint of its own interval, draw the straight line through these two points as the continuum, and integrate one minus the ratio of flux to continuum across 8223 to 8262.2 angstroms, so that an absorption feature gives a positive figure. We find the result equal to -0.7 angstroms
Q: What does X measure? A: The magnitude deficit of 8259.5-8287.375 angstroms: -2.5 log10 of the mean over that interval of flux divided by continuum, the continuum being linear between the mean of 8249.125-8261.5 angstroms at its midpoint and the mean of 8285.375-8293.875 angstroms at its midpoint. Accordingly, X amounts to 0.03 mag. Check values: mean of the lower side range 51.9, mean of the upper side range 49.4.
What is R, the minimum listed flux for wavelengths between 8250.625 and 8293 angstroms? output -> 46.4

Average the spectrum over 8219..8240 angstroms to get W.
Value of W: 49.7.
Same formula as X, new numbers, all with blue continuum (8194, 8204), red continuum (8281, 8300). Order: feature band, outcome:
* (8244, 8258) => -0.045 mag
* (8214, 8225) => 0.002 mag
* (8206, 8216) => -0.003 mag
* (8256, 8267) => -0.010 mag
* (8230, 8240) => 0.020 mag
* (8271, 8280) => -0.002 mag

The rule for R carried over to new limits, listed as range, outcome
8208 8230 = 48.4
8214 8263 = 45.8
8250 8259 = 51.4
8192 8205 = 46.3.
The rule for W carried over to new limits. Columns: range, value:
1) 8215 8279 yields 50.2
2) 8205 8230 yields 50.2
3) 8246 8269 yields 50.7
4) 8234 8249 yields 50.4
